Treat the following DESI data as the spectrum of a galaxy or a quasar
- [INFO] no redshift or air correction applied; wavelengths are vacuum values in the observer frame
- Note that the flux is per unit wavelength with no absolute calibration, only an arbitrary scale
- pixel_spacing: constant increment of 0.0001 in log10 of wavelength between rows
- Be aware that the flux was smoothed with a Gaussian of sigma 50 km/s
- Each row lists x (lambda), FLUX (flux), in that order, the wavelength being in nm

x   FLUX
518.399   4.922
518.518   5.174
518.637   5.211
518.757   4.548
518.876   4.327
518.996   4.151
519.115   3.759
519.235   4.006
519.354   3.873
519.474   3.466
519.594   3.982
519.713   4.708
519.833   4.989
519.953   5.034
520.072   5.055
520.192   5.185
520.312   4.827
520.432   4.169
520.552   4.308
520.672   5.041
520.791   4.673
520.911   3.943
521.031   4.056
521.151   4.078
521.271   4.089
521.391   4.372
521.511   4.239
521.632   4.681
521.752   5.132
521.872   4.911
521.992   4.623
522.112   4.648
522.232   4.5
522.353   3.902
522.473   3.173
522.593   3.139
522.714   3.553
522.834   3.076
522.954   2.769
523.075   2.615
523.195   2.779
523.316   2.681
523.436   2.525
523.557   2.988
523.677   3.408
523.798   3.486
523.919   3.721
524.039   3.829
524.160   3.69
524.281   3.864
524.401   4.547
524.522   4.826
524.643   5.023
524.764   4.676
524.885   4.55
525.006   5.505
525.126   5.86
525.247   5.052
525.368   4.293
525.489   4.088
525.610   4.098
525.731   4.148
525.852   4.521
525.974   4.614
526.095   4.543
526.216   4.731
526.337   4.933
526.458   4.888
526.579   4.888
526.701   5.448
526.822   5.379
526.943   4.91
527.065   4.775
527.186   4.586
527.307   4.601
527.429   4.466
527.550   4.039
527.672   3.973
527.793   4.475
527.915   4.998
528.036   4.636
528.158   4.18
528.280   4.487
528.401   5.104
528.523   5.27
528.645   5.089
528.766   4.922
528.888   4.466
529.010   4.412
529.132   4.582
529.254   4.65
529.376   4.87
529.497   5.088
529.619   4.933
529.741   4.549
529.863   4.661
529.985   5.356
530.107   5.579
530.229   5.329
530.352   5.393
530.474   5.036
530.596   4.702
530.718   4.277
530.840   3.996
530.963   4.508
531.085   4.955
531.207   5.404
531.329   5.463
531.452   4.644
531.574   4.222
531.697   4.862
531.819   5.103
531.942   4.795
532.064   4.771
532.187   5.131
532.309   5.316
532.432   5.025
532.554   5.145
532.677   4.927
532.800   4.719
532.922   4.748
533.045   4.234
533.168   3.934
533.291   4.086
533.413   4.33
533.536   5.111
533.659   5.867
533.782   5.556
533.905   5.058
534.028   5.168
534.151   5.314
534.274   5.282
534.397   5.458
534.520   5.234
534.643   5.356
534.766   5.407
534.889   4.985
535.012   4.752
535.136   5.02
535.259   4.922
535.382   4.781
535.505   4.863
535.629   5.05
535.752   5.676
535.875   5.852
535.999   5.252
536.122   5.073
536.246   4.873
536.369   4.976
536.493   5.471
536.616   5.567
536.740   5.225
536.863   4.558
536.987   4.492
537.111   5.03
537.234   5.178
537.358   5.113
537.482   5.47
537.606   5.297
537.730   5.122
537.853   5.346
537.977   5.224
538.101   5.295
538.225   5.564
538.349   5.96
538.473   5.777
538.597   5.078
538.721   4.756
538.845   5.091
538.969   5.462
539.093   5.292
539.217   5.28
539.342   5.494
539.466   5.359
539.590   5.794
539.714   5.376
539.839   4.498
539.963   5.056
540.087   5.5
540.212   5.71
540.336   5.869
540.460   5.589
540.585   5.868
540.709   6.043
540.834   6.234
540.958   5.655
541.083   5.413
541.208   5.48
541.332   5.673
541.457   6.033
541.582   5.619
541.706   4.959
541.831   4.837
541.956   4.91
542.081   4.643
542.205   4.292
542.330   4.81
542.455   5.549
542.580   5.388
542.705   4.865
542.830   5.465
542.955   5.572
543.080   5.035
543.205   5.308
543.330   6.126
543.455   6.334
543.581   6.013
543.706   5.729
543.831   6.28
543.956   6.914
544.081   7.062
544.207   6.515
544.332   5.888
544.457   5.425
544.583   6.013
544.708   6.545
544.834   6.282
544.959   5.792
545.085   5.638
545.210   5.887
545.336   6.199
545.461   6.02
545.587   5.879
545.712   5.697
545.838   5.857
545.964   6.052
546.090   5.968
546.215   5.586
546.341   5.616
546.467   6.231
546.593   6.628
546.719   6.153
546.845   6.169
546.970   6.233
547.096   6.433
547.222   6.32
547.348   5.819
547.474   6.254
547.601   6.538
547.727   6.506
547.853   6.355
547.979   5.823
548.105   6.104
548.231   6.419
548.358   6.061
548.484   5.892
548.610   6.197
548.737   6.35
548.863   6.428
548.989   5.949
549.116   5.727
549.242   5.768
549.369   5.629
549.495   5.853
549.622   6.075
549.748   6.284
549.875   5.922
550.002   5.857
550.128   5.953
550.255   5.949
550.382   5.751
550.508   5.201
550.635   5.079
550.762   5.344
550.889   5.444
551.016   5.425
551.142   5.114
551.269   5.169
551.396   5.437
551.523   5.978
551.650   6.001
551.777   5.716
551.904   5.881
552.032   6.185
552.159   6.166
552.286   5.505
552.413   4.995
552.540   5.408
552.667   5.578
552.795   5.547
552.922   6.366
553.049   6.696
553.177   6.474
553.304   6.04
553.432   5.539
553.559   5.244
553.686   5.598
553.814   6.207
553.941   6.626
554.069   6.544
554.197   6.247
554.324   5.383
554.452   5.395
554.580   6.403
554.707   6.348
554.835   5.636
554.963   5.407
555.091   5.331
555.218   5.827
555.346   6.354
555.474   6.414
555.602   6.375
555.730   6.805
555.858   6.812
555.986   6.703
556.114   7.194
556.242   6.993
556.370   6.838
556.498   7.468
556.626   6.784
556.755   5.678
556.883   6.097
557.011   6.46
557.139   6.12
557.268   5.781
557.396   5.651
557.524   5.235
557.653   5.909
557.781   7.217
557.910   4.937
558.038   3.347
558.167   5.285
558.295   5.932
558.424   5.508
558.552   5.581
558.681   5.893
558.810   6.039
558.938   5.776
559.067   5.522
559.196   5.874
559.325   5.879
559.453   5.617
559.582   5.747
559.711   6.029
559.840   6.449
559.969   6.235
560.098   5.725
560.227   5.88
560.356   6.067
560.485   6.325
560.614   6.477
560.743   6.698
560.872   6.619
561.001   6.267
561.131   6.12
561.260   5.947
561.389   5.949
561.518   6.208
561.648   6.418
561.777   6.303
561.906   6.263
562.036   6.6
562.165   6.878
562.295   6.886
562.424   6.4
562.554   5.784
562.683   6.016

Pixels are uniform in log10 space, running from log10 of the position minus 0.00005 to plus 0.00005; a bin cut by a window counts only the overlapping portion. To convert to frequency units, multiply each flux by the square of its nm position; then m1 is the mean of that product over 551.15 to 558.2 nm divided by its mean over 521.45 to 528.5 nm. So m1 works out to 1.56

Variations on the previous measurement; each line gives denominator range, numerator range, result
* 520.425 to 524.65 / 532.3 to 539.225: 1.38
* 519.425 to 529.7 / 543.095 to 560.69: 1.51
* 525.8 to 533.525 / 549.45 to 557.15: 1.37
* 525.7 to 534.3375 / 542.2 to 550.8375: 1.31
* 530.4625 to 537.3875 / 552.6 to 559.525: 1.31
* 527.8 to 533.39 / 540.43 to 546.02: 1.25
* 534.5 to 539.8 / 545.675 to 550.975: 1.19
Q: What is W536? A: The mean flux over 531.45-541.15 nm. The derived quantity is 5.18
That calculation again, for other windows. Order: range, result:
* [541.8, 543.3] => 5.08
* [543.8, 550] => 6.1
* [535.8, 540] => 5.24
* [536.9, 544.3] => 5.47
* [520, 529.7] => 4.38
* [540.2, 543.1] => 5.4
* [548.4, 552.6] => 5.75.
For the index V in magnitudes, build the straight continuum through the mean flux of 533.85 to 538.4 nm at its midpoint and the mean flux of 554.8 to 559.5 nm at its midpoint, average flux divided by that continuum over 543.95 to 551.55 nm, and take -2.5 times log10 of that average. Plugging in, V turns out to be -0.06 mag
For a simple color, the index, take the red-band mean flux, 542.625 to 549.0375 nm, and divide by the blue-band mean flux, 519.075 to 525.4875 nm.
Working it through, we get 1.46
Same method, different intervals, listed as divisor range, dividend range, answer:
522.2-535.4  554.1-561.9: 1.32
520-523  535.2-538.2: 1.21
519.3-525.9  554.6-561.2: 1.46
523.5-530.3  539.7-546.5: 1.23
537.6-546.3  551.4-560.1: 1.07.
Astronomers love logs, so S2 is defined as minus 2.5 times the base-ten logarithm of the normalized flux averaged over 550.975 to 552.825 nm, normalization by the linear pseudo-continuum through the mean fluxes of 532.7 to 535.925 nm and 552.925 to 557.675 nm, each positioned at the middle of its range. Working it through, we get 0.07 mag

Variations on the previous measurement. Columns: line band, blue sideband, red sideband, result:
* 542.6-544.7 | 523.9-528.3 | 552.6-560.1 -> -0.09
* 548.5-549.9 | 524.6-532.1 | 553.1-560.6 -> -0.06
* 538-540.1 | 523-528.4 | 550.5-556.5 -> -0.04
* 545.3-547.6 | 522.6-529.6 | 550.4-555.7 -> -0.12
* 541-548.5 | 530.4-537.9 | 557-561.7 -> -0.09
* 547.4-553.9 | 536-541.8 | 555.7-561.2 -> -0.01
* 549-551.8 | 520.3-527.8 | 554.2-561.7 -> 0.00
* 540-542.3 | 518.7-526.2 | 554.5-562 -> -0.06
